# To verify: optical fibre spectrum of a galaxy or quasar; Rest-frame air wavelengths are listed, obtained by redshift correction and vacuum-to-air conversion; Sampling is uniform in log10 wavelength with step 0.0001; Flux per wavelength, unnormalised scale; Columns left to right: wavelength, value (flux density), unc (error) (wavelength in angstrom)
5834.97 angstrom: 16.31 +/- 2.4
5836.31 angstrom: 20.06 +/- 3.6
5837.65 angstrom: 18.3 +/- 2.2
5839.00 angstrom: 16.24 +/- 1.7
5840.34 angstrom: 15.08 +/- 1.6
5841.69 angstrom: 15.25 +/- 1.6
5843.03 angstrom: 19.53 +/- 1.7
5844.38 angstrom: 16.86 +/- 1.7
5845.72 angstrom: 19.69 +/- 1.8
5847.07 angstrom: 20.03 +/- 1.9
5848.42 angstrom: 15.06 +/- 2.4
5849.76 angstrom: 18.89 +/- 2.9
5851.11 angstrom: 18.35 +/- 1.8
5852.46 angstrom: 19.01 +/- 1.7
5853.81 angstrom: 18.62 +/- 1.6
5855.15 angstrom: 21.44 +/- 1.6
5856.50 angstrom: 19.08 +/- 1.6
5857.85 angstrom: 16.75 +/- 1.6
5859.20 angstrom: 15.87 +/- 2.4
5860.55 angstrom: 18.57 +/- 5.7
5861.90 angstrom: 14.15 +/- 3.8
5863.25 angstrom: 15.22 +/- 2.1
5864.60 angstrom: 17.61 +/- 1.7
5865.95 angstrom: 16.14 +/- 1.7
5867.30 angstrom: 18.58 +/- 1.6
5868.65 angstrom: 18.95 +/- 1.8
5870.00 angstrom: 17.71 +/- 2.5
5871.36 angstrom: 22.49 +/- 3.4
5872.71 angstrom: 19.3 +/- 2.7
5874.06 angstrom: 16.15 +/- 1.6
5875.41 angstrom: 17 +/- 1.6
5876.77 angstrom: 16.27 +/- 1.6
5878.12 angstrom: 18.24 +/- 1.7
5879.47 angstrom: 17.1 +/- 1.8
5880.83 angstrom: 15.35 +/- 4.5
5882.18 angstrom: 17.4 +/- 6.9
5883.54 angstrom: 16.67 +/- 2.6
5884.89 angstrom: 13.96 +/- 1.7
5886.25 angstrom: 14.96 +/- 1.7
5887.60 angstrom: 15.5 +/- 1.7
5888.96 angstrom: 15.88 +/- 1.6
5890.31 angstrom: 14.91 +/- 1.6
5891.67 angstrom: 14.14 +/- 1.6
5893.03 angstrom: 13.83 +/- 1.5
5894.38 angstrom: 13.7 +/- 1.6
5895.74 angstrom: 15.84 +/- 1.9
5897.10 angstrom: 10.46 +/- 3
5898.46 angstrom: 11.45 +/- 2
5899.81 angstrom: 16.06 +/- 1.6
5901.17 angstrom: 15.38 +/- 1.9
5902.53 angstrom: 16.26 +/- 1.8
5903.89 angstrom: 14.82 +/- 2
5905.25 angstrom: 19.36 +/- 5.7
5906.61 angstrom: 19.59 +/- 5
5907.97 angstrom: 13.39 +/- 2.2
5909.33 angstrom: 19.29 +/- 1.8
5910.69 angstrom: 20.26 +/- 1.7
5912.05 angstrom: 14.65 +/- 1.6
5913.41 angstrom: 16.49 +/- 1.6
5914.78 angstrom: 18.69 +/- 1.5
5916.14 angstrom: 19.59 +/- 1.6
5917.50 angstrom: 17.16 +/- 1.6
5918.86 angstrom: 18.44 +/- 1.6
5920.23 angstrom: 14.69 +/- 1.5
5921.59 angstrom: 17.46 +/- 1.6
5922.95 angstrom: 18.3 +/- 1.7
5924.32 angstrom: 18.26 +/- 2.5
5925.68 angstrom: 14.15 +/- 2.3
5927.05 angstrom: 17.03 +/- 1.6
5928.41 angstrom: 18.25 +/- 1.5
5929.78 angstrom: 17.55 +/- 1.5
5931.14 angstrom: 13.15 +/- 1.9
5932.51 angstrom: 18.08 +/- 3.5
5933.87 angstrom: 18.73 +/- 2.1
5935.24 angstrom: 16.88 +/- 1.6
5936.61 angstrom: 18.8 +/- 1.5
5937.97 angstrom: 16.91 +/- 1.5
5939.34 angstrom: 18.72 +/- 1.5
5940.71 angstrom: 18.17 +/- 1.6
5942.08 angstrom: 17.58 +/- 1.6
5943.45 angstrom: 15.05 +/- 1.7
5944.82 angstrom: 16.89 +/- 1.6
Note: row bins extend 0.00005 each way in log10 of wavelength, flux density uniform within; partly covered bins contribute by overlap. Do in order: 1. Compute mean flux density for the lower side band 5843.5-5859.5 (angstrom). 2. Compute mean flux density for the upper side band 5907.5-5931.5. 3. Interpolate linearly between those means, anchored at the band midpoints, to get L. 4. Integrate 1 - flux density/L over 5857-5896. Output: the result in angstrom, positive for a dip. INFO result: 3.08 angstrom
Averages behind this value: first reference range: 18.4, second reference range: 17.1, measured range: 16.5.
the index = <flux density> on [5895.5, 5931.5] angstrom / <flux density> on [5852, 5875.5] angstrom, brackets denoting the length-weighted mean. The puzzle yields 0.92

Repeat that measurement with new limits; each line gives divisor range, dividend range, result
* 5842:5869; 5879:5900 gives 0.83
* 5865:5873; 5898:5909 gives 0.85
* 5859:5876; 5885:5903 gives 0.82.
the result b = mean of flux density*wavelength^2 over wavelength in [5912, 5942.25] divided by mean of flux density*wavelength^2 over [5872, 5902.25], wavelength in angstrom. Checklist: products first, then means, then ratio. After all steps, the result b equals 1.1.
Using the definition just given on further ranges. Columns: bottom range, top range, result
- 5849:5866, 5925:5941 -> 1.00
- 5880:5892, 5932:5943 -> 1.18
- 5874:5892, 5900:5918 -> 1.09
